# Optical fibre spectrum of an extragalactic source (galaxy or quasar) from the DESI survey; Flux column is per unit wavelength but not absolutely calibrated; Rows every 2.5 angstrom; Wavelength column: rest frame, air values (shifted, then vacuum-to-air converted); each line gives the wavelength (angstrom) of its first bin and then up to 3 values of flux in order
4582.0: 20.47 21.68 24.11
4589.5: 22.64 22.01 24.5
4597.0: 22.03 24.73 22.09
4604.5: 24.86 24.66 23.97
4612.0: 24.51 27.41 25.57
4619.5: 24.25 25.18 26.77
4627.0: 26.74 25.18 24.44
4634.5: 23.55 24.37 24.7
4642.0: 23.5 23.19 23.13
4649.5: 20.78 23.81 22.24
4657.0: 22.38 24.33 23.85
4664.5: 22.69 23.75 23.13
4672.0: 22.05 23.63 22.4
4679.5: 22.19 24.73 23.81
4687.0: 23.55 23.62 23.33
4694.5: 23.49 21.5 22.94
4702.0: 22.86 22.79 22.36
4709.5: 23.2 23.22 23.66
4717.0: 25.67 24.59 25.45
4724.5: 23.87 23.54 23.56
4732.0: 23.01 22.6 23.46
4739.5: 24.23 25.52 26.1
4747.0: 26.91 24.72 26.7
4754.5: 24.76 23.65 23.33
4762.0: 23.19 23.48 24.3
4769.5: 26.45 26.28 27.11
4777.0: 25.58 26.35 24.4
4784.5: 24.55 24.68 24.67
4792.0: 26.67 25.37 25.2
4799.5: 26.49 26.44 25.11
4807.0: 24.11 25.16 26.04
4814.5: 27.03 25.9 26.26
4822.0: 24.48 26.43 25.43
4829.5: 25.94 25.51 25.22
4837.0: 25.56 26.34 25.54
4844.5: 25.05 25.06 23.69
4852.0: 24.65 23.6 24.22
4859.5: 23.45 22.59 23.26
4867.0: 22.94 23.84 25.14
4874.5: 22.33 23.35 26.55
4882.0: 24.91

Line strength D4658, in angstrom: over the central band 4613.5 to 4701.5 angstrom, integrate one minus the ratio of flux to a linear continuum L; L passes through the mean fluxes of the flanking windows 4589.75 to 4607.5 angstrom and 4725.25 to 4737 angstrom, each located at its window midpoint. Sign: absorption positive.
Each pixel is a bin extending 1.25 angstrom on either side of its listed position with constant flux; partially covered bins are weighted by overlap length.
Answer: -1.5 angstrom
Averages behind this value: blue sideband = 23.5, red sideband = 23.2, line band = 23.8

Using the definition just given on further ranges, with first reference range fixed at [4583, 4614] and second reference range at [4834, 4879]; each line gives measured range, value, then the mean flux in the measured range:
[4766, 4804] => -2.5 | 25.6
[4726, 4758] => -0.8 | 24.5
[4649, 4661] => 0.4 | 22.9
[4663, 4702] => 1.1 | 23.1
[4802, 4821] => -1.2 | 25.7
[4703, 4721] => 0.1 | 23.7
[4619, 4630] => -1.0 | 25.7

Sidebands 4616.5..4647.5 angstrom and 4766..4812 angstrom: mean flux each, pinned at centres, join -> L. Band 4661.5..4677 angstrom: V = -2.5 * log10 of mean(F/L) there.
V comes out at 0.08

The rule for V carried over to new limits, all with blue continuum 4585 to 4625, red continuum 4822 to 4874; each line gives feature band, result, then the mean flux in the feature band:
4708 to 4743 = 0.02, 23.9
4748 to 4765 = 0.01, 24.3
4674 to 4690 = 0.04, 23.4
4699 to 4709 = 0.08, 22.8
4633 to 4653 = 0.04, 23.4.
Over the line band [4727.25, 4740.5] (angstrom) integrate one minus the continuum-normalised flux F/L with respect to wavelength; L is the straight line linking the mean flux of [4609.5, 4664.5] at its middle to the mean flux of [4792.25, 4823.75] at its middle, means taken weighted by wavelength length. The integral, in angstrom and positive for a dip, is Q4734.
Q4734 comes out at 0.89 angstrom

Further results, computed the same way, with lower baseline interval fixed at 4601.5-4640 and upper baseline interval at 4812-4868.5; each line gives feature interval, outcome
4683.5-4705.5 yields 1.63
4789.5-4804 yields -0.54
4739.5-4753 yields -0.47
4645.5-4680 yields 2.83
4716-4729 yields 0.21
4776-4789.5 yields -0.07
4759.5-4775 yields 0.03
